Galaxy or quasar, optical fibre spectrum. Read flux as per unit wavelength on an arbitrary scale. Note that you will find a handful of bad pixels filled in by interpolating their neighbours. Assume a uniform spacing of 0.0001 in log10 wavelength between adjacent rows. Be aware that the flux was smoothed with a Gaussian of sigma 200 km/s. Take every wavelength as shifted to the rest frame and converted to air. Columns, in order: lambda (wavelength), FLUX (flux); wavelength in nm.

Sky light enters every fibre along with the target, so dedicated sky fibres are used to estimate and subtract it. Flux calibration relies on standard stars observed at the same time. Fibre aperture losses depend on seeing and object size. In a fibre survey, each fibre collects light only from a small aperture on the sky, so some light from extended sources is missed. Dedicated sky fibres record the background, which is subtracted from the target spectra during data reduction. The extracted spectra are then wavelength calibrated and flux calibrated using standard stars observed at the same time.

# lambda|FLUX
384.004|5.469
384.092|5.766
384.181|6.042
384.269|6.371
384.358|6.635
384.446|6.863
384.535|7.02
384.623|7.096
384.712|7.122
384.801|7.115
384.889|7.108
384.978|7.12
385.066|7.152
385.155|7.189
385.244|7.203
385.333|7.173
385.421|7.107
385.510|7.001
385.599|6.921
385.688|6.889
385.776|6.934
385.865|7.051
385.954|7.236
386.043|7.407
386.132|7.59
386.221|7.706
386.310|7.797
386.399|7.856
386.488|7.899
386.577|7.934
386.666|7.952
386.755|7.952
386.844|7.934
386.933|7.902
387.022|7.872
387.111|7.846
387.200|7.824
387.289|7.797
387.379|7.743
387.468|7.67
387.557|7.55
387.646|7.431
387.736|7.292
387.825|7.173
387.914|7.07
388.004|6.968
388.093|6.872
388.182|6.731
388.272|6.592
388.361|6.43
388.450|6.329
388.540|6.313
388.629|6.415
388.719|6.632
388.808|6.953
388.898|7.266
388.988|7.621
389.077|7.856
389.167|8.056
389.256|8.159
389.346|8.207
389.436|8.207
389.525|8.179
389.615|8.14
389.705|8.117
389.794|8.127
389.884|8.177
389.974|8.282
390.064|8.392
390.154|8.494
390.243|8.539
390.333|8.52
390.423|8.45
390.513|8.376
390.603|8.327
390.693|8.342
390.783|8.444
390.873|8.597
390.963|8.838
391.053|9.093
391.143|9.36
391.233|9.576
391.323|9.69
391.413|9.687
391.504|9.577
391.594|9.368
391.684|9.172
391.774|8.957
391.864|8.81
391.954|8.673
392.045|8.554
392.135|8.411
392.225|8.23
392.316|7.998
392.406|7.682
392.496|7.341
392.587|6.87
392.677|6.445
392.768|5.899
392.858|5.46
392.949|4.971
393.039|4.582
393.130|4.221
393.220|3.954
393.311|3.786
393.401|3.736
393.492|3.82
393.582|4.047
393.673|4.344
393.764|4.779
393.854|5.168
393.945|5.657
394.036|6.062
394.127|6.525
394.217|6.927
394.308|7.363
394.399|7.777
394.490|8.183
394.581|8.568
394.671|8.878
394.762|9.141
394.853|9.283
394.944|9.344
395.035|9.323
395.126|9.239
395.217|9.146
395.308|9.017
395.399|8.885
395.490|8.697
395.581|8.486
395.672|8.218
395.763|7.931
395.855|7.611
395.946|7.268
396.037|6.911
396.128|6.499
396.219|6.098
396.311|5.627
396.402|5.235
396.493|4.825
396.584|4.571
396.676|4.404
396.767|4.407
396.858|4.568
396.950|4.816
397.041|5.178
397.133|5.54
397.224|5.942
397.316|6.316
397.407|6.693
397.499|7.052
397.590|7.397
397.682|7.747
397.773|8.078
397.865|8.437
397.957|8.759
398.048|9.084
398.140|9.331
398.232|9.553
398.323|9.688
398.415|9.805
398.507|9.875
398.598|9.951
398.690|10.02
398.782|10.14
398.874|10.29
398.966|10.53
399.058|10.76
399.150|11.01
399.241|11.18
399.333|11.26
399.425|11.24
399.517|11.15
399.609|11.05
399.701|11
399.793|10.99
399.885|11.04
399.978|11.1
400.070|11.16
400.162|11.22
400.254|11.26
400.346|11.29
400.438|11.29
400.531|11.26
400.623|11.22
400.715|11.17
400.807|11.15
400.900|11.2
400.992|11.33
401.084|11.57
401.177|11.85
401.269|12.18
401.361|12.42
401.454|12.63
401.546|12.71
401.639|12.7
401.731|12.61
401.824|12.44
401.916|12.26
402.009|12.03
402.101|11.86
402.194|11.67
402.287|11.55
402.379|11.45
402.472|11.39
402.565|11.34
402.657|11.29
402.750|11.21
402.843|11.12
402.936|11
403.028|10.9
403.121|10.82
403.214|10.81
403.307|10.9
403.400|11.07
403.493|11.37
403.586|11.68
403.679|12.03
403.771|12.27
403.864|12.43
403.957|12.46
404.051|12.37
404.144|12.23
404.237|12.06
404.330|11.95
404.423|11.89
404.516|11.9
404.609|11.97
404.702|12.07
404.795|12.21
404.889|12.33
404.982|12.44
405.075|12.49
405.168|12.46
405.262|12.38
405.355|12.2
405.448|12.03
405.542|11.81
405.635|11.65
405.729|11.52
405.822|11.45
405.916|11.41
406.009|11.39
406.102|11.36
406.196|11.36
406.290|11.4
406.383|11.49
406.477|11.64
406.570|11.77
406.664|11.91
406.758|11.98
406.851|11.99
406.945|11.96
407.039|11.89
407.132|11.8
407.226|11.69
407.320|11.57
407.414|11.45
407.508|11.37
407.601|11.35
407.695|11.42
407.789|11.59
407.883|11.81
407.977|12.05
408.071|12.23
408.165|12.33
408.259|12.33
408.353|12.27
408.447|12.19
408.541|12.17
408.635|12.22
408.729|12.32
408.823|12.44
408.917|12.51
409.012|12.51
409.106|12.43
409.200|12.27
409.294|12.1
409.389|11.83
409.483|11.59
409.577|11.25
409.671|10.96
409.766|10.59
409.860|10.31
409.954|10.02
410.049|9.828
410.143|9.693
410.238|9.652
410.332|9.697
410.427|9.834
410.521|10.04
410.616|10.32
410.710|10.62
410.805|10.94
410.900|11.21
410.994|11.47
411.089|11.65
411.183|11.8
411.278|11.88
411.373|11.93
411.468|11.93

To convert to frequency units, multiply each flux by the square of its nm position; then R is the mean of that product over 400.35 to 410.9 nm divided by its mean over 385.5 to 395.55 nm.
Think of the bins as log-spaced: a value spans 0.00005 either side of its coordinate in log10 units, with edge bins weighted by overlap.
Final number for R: 1.7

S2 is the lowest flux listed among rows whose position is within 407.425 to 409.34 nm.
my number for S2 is 11.35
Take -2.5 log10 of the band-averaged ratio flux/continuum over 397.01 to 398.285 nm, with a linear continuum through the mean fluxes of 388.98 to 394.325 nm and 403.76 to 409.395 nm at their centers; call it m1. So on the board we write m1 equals 0.222 mag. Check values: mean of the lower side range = 7.42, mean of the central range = 7.55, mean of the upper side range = 12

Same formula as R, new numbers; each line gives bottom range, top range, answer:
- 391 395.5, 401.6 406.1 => 1.68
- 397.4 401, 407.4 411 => 1.17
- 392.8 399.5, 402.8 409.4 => 1.68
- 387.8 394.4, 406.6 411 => 1.71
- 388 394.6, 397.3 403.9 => 1.55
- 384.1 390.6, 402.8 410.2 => 1.73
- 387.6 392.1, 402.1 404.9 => 1.55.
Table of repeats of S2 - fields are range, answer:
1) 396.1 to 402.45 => 4.404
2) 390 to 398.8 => 3.736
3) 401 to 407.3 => 10.81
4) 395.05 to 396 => 7.268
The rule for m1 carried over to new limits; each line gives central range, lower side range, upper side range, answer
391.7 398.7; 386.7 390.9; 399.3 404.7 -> 0.33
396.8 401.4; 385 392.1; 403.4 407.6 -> 0.07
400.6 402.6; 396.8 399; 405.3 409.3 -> -0.23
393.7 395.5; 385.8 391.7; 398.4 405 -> 0.21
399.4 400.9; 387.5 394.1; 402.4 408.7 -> -0.10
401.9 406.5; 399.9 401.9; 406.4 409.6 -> 0.01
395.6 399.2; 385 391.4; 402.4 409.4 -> 0.29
